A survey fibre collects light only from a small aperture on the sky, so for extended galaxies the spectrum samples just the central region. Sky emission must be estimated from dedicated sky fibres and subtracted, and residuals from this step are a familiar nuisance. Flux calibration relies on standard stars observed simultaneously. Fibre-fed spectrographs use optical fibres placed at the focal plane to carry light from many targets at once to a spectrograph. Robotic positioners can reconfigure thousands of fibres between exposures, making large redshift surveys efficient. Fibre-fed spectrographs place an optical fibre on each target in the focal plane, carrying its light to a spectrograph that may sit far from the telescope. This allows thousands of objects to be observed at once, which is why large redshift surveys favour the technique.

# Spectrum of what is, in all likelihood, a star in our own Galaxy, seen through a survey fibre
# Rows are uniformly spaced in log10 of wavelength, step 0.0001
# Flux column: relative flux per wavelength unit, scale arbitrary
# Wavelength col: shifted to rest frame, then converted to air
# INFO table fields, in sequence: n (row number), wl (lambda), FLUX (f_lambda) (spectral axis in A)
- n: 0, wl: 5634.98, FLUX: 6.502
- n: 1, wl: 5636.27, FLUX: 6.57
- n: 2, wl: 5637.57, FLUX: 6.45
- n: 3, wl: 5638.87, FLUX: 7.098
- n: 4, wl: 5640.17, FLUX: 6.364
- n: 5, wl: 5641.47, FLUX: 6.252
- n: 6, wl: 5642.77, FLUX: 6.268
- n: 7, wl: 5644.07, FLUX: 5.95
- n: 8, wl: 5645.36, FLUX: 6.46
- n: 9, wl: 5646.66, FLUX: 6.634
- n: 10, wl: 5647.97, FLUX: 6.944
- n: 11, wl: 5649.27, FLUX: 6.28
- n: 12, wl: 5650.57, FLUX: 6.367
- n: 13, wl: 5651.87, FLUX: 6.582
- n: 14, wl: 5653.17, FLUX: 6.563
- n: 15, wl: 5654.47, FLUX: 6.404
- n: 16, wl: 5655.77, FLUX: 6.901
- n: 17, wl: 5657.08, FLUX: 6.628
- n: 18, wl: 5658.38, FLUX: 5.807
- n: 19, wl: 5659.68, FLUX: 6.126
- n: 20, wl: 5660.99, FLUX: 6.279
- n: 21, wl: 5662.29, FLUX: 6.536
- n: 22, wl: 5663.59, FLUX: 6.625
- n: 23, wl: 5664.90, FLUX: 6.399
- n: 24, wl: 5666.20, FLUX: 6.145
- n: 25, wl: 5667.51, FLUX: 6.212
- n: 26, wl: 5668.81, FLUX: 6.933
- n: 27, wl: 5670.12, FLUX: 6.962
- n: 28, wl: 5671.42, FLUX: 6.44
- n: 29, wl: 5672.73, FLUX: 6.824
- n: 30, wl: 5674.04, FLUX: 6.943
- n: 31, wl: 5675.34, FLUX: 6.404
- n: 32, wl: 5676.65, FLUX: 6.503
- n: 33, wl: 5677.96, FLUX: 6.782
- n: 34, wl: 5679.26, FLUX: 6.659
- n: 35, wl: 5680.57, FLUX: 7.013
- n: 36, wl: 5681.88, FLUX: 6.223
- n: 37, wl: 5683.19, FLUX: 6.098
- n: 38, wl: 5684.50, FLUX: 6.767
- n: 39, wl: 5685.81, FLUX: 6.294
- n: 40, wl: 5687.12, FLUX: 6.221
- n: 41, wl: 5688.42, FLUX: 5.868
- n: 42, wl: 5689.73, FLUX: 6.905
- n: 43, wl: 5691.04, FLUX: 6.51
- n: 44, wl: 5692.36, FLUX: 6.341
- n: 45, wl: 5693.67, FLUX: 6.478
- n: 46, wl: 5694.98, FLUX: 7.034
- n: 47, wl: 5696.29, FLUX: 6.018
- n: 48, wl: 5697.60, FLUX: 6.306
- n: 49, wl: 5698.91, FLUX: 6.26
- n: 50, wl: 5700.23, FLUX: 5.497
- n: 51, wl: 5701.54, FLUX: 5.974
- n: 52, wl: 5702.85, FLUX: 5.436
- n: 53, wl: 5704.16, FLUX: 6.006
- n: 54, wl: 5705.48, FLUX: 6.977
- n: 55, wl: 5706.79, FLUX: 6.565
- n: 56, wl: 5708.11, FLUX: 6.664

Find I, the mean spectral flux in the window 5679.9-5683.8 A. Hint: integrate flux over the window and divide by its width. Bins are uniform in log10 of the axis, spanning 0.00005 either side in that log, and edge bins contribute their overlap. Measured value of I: 6.44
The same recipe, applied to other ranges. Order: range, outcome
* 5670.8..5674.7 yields 6.74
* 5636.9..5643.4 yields 6.48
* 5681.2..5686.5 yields 6.34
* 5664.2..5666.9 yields 6.26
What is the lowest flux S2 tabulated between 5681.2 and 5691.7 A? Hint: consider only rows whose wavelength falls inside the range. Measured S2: 5.868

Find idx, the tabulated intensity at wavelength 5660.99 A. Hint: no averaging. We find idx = 6.279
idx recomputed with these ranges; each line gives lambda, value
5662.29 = 6.536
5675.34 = 6.404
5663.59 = 6.625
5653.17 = 6.563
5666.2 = 6.145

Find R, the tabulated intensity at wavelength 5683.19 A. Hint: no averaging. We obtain 6.098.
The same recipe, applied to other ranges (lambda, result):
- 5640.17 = 6.364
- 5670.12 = 6.962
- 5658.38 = 5.807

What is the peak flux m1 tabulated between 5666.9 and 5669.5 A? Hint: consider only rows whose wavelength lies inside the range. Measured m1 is 6.933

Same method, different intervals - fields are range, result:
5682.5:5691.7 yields 6.905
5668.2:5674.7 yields 6.962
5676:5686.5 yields 7.013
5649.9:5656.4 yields 6.901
